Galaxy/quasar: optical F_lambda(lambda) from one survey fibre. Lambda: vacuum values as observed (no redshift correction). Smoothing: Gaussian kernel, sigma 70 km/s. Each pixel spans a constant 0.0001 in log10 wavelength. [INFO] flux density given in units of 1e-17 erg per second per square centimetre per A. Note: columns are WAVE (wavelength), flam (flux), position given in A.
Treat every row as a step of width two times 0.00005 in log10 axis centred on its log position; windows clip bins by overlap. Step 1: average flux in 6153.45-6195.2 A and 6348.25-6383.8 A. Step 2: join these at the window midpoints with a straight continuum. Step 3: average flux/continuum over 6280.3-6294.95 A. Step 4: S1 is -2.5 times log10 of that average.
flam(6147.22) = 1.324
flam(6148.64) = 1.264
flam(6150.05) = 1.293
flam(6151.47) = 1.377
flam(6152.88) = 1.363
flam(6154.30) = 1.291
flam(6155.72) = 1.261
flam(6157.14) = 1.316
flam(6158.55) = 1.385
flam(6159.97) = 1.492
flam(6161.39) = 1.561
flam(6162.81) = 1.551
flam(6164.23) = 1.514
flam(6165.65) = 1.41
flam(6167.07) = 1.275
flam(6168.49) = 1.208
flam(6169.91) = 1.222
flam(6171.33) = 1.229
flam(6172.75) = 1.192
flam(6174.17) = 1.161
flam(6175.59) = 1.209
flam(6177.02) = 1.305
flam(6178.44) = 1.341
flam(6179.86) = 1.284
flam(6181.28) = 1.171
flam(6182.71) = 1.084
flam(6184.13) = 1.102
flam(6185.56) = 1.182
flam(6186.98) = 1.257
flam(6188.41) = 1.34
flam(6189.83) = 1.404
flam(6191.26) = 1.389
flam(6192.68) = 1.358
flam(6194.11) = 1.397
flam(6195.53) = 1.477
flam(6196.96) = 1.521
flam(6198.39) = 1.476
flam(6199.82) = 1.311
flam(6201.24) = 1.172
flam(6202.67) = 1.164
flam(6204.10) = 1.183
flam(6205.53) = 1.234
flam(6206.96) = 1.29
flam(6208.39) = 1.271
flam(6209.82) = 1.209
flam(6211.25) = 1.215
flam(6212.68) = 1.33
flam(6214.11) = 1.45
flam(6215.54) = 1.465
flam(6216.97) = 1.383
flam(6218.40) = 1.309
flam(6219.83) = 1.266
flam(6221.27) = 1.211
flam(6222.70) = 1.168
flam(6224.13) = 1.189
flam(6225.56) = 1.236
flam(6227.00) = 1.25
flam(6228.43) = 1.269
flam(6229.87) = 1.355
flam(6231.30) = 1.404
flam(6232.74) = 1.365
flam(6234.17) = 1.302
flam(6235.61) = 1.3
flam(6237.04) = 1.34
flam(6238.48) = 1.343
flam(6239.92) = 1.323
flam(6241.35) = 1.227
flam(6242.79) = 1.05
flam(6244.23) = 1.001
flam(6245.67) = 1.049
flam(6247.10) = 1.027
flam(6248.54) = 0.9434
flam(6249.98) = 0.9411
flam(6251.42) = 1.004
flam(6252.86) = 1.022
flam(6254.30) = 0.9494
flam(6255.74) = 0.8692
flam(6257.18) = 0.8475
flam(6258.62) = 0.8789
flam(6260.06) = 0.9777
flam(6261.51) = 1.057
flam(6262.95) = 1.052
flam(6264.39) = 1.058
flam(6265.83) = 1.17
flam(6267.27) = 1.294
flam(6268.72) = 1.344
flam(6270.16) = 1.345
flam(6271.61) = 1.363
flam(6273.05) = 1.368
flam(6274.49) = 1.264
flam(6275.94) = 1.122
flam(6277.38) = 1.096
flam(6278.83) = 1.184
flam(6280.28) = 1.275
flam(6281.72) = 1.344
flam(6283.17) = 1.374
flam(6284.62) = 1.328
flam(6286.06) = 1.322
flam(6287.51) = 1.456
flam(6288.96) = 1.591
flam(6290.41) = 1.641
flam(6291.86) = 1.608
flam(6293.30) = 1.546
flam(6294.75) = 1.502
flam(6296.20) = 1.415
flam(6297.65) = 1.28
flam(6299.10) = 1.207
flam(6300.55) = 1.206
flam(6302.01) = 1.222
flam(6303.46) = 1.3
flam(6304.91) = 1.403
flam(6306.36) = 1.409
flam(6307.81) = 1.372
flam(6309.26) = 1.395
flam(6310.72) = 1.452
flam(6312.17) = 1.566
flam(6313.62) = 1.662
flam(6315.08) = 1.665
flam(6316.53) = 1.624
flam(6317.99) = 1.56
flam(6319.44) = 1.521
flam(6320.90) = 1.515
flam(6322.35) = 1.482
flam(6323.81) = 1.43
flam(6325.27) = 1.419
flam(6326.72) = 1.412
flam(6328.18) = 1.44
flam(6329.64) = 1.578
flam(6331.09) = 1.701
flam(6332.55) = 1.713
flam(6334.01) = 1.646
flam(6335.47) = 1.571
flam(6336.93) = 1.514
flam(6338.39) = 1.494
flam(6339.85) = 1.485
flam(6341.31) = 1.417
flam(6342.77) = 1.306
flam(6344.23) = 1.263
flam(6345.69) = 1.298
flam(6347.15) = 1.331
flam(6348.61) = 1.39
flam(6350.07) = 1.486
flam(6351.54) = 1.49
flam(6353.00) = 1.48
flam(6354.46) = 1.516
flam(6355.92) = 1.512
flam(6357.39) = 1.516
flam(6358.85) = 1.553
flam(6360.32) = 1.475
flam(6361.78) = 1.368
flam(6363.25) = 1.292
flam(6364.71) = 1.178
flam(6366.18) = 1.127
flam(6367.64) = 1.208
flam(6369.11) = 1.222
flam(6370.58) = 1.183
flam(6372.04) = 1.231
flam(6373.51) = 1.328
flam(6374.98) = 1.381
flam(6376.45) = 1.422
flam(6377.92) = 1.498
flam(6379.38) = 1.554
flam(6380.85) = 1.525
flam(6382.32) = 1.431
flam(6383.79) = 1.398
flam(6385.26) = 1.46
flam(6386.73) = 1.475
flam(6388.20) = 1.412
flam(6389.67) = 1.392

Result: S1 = -0.08 mag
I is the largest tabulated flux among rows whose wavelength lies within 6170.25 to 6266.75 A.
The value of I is 1.521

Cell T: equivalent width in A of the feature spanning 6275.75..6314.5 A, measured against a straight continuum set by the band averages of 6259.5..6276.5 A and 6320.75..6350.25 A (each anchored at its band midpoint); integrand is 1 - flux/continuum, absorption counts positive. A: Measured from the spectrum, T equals -2.2 A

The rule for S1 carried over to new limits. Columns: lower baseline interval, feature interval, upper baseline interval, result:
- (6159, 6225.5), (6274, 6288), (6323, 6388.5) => 0.079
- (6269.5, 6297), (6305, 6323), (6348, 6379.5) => -0.104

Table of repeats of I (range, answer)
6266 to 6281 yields 1.368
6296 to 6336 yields 1.713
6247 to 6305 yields 1.641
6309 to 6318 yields 1.665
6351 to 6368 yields 1.553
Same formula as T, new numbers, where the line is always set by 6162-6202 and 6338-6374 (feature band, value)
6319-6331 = -1.2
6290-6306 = -0.5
